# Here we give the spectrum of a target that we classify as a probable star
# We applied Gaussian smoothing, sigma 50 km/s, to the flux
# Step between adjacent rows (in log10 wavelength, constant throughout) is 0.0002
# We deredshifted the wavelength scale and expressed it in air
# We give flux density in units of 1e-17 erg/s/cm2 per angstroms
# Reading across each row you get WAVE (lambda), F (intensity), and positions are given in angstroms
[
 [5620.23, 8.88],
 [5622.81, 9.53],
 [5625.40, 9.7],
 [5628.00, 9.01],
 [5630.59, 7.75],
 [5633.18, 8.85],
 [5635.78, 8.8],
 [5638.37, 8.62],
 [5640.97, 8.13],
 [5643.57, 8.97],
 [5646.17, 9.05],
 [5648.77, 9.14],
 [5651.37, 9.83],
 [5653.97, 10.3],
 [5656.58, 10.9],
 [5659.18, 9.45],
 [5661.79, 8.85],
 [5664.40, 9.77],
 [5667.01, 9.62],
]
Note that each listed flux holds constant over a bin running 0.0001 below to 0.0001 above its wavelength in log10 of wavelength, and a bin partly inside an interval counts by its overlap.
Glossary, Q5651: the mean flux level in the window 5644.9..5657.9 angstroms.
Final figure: 9.85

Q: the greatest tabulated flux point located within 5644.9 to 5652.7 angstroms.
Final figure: 9.83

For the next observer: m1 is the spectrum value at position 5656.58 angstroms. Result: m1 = 10.9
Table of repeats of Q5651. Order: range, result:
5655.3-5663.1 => 9.73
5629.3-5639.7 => 8.51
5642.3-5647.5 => 9.01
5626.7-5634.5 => 8.53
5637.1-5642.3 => 8.37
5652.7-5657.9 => 10.6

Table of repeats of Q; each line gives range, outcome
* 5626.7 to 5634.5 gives 9.01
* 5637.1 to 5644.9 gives 8.97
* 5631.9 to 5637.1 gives 8.85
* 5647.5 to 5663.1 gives 10.9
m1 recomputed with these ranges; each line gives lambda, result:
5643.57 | 8.97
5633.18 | 8.85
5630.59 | 7.75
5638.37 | 8.62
